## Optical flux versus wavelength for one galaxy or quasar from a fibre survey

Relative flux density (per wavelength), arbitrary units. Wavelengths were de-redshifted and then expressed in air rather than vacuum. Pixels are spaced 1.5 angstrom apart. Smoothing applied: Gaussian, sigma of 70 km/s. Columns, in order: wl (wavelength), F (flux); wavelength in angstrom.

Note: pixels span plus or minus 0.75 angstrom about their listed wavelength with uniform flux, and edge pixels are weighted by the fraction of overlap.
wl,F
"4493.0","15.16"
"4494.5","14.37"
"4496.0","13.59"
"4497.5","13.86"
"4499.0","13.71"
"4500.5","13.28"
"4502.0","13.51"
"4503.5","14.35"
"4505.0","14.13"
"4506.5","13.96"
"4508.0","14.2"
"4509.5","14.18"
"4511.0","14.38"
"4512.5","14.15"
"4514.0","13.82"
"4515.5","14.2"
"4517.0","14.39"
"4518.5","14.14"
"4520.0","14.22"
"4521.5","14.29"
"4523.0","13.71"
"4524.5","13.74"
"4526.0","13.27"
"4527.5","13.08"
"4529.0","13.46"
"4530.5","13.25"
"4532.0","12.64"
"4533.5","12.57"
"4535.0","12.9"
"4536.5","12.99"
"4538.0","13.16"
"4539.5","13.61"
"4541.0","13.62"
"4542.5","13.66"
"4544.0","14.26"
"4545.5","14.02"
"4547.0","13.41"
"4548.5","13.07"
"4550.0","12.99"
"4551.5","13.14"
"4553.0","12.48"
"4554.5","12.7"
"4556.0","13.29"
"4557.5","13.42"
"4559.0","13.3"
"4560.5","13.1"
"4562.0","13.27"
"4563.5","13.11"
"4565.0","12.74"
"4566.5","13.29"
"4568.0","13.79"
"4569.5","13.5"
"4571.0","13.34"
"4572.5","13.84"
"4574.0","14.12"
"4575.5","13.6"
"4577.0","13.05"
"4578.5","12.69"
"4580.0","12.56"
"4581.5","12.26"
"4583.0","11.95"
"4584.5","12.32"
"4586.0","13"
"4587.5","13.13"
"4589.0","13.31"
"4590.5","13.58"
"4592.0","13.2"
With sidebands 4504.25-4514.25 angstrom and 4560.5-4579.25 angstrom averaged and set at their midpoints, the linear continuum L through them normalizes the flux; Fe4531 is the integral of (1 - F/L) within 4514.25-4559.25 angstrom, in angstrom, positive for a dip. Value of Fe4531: 1.1 angstrom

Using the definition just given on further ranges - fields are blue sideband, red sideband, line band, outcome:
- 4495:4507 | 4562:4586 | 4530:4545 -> 0.2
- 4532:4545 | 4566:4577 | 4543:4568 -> 0.4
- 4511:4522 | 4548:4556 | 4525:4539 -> 0.6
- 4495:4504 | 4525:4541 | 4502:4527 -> -1.1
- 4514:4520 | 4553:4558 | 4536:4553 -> -0.1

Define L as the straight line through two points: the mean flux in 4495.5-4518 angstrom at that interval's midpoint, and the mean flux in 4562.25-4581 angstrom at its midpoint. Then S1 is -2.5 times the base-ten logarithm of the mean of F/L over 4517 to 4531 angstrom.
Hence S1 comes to 0.01 mag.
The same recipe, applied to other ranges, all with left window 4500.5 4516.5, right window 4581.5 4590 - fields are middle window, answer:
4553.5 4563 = 0.003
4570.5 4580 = -0.039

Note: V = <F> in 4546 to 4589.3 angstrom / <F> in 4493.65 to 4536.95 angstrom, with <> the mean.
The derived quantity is 1.0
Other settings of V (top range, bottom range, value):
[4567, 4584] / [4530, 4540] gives 1.01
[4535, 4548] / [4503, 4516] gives 0.96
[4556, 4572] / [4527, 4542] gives 1.01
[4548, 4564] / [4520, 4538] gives 0.98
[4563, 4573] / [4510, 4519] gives 0.94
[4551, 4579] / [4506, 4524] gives 0.94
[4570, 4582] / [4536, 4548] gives 0.97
